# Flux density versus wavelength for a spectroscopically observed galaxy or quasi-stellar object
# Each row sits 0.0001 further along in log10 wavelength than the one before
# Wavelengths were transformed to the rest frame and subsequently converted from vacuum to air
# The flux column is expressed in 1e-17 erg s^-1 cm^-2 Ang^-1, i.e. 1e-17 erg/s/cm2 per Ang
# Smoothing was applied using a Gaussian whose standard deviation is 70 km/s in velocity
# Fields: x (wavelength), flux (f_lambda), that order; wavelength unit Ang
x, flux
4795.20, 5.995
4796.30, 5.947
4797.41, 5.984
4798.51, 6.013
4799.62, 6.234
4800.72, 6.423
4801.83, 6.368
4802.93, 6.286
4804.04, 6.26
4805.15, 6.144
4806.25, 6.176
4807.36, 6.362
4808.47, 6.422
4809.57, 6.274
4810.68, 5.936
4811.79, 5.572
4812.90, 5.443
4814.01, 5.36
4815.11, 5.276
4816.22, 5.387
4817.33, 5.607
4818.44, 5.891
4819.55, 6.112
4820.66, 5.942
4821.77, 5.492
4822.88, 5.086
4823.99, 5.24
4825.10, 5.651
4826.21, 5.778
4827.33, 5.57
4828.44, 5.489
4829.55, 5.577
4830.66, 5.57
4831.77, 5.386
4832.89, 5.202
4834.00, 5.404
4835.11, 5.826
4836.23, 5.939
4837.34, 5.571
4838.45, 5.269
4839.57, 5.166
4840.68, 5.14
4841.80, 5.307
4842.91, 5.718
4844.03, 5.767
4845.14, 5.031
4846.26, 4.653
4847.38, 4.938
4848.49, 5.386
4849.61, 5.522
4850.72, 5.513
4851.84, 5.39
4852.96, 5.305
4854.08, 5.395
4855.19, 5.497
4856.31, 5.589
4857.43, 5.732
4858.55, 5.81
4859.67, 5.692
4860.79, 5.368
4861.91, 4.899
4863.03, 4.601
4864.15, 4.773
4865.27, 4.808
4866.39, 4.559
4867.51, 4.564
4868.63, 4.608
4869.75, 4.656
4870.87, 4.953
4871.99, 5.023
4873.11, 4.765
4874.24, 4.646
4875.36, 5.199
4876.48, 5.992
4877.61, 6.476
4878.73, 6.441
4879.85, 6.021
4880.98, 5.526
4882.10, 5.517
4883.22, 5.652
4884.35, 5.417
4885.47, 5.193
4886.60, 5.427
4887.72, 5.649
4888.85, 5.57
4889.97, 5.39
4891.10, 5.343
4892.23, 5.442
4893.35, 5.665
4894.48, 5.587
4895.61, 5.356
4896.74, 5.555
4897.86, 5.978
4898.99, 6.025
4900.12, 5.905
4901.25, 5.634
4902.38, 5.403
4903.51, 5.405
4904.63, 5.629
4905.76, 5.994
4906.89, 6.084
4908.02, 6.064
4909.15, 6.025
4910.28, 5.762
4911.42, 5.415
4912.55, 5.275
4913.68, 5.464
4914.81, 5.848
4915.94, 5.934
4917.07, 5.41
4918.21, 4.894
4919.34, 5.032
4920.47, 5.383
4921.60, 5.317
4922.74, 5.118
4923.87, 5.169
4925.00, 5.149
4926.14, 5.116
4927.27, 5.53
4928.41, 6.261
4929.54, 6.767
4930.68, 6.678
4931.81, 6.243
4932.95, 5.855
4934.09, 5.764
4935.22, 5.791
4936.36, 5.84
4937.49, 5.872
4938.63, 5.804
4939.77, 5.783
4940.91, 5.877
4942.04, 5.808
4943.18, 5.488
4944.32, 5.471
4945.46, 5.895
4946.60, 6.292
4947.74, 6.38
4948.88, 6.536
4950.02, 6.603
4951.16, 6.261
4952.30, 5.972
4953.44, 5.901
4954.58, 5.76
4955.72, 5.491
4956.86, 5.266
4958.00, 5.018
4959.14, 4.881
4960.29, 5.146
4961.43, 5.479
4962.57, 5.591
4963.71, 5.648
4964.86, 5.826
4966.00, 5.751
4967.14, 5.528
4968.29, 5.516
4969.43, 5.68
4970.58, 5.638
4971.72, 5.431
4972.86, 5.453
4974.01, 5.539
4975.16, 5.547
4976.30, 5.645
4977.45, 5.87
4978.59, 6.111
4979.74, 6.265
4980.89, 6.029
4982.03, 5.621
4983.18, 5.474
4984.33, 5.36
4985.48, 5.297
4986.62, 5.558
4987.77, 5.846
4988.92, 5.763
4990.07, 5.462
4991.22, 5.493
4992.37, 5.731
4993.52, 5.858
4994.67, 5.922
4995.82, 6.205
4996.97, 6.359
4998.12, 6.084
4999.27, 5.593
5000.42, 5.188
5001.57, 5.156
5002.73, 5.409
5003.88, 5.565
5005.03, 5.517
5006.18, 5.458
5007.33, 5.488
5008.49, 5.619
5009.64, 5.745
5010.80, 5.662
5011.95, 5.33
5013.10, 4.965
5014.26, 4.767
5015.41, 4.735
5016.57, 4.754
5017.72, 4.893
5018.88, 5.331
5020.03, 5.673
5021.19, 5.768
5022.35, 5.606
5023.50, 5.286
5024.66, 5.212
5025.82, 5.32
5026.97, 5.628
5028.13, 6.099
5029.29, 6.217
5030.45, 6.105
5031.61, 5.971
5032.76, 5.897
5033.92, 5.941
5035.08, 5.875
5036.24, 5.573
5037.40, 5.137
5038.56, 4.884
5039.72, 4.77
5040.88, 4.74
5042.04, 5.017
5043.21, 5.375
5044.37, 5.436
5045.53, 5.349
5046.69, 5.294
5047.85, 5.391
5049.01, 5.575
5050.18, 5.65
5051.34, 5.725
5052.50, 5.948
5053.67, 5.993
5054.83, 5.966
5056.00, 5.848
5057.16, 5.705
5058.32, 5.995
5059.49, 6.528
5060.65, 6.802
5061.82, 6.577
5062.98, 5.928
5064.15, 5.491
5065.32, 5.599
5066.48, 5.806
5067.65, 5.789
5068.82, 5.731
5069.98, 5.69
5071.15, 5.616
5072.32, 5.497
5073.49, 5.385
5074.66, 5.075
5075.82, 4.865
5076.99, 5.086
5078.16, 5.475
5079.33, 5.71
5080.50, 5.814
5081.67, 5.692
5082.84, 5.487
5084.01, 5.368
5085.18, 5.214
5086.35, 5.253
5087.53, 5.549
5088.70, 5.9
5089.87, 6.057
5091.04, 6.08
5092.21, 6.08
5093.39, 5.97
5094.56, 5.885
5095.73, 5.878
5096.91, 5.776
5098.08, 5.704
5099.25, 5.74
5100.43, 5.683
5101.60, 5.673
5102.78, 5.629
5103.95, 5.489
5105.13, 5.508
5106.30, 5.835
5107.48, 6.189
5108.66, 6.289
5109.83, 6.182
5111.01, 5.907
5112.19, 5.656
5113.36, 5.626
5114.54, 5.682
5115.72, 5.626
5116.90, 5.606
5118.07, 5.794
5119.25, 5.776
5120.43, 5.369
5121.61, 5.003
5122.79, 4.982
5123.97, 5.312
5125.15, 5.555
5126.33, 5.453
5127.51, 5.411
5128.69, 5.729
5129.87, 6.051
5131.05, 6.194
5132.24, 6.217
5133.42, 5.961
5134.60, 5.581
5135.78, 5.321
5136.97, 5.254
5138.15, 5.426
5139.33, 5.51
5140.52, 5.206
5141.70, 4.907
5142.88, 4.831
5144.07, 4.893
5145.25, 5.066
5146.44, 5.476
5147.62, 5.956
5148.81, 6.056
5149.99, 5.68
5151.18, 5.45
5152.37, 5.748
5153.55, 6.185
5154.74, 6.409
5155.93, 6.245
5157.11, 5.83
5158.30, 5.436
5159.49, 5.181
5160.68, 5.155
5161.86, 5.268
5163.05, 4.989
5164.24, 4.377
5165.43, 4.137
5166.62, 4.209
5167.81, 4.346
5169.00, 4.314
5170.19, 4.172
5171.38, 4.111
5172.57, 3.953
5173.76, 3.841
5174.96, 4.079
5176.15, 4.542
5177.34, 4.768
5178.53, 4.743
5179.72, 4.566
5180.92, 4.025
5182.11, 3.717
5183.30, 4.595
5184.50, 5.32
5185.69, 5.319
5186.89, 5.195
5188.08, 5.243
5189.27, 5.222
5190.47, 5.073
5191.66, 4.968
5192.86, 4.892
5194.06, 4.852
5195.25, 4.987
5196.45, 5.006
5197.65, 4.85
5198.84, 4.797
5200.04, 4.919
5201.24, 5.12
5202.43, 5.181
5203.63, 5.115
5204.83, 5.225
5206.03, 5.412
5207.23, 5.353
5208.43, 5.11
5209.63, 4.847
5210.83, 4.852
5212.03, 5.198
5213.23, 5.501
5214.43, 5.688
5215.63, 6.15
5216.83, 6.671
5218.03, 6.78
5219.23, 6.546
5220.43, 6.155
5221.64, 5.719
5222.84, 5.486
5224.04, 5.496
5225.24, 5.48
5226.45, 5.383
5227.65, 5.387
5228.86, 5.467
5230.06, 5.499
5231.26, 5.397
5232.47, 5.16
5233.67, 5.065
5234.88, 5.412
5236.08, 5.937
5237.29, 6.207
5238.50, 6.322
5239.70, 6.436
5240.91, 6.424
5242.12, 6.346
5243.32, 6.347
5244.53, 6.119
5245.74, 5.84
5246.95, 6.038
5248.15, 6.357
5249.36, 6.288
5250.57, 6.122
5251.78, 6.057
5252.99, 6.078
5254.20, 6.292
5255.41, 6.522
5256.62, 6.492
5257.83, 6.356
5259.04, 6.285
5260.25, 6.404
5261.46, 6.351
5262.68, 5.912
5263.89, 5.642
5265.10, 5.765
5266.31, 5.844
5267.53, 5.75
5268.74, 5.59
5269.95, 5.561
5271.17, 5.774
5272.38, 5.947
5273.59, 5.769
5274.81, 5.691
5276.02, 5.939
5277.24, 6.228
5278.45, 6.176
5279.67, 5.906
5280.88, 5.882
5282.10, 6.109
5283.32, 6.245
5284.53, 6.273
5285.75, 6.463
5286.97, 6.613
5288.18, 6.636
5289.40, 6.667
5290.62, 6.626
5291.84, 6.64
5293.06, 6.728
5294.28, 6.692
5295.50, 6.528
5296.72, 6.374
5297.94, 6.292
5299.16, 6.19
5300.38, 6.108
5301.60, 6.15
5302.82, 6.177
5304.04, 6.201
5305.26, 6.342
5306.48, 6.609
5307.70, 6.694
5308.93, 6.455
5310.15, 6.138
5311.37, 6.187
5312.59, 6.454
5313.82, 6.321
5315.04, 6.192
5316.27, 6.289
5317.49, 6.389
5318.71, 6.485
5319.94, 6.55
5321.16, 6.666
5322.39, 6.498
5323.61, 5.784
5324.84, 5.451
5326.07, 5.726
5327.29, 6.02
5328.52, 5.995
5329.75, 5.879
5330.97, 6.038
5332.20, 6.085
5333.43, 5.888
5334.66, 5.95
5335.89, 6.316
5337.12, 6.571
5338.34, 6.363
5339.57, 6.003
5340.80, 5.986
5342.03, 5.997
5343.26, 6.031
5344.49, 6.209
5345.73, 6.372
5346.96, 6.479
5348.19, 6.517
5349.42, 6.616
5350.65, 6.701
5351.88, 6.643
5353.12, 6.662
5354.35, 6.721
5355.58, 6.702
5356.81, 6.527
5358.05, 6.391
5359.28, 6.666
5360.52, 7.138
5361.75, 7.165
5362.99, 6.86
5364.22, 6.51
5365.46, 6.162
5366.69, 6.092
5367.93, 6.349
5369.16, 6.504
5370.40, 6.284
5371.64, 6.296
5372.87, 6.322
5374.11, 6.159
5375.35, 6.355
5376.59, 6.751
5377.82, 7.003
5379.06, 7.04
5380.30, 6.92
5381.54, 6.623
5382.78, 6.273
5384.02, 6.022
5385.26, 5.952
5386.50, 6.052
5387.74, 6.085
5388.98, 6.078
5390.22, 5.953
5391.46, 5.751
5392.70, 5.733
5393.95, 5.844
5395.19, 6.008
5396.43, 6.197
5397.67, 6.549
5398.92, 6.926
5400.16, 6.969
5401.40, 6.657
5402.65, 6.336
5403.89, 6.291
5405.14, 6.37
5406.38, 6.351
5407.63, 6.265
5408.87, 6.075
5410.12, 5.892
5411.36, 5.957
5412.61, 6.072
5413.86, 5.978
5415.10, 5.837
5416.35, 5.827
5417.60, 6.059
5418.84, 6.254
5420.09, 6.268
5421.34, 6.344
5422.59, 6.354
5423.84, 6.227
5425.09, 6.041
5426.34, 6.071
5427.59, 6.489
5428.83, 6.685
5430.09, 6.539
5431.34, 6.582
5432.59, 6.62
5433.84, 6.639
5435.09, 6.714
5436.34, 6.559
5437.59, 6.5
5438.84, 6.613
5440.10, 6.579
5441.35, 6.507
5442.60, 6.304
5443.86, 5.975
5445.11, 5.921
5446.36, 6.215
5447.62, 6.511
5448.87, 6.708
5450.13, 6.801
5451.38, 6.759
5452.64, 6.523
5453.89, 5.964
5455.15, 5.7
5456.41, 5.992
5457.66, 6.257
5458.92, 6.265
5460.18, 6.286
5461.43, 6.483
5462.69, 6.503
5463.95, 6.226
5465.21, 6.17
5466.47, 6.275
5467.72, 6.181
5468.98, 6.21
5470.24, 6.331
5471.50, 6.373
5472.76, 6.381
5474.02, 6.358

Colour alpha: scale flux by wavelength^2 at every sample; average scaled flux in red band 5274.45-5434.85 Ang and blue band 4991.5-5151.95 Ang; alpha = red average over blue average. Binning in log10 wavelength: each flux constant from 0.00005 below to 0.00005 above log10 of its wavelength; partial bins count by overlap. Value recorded 1.3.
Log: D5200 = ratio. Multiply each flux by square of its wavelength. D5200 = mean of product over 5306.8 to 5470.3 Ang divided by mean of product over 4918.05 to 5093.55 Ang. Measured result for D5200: 1.30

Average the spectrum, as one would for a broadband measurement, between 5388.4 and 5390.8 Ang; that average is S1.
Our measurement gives 6.02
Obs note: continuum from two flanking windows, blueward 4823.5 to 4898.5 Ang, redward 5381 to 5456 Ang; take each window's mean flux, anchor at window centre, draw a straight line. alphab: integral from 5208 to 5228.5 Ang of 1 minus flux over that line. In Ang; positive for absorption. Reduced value 1.0 Ang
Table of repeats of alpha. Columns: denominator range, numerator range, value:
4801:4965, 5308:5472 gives 1.38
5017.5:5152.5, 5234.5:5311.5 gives 1.19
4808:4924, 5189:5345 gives 1.28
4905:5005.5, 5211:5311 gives 1.20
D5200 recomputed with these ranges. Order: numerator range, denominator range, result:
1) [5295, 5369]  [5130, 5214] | 1.32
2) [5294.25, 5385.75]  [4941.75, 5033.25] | 1.29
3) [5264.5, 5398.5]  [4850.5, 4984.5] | 1.32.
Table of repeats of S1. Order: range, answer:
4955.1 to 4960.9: 5.17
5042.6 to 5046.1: 5.38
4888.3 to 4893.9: 5.49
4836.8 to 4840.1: 5.33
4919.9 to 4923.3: 5.27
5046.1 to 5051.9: 5.53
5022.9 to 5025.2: 5.26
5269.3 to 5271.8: 5.67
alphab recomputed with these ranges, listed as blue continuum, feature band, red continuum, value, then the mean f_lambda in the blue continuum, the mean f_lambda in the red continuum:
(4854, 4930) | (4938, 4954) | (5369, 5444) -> -1.3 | 5.46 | 6.32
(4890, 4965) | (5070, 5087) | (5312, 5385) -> 1.5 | 5.7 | 6.37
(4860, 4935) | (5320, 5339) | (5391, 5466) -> 0.2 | 5.49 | 6.3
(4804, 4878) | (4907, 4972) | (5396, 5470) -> -1.4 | 5.43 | 6.33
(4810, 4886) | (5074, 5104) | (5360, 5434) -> 0.9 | 5.39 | 6.33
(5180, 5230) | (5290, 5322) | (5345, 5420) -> -2.8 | 5.27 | 6.37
